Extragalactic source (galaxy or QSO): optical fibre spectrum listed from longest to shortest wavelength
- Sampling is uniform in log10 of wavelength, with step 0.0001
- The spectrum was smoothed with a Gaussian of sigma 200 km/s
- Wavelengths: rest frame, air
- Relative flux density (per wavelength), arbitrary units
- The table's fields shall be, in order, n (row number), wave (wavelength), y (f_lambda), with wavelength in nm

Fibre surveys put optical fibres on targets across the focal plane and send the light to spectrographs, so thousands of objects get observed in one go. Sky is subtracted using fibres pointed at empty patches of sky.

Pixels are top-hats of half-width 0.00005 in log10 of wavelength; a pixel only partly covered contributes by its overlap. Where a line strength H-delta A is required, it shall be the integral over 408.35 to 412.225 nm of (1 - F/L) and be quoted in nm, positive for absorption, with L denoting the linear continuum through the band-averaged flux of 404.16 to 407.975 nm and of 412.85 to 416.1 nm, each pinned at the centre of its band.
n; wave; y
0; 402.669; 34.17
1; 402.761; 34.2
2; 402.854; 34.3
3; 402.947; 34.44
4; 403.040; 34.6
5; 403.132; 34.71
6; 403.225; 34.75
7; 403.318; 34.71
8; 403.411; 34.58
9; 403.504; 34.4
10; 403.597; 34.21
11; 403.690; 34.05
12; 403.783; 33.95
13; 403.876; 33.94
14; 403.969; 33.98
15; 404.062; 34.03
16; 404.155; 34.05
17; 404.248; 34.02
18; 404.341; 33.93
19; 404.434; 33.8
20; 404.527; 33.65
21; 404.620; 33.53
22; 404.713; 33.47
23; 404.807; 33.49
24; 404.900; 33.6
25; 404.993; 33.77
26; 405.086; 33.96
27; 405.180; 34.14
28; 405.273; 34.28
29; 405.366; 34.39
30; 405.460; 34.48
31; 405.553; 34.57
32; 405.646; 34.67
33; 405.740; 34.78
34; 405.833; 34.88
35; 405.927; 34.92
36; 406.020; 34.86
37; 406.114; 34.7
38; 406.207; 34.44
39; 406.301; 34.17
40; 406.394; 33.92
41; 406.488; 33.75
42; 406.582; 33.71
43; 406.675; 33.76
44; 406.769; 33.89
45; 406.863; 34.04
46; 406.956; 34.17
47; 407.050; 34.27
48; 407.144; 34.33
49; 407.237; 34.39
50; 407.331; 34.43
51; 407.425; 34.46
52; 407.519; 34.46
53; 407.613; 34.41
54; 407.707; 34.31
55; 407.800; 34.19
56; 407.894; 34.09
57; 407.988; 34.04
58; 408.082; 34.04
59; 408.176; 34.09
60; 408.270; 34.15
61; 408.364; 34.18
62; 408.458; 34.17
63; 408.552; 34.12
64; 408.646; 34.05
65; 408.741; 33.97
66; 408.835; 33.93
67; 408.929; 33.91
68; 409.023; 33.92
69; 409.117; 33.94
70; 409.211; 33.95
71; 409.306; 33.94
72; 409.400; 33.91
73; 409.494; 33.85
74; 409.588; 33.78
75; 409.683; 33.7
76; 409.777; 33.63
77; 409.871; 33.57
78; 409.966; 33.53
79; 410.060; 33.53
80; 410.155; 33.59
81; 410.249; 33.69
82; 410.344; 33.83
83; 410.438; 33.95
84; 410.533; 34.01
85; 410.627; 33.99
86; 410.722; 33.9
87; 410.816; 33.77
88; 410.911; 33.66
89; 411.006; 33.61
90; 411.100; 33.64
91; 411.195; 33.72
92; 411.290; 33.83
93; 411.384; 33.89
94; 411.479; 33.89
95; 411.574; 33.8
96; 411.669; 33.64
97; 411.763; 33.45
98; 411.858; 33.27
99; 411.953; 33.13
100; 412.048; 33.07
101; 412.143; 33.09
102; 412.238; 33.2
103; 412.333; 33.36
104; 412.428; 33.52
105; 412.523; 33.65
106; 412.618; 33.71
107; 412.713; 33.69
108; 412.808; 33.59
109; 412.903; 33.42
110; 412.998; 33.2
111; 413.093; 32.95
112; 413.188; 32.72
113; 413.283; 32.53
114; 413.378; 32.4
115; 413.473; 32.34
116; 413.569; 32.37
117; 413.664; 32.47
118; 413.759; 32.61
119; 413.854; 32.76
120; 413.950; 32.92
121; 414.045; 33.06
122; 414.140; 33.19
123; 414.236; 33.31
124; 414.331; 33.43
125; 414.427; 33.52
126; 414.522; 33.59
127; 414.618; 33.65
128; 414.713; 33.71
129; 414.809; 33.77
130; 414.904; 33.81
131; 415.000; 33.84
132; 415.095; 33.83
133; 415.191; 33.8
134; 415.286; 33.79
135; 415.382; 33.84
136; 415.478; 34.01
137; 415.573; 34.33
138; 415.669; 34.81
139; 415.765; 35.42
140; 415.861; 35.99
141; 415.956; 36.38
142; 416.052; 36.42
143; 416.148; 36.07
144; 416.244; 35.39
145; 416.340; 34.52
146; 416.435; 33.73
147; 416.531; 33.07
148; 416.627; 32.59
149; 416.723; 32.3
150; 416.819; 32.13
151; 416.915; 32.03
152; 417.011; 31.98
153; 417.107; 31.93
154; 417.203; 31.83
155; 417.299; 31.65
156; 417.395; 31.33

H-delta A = 0.02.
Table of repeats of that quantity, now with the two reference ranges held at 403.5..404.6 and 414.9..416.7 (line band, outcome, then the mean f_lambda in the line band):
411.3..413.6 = 0.07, 33.3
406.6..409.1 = 0.00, 34.1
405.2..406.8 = -0.01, 34.4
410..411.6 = 0.02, 33.8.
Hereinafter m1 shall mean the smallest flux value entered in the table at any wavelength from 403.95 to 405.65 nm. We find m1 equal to 33.47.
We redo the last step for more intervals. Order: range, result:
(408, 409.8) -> 33.63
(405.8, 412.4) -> 33.07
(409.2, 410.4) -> 33.53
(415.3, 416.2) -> 33.84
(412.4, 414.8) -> 32.34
